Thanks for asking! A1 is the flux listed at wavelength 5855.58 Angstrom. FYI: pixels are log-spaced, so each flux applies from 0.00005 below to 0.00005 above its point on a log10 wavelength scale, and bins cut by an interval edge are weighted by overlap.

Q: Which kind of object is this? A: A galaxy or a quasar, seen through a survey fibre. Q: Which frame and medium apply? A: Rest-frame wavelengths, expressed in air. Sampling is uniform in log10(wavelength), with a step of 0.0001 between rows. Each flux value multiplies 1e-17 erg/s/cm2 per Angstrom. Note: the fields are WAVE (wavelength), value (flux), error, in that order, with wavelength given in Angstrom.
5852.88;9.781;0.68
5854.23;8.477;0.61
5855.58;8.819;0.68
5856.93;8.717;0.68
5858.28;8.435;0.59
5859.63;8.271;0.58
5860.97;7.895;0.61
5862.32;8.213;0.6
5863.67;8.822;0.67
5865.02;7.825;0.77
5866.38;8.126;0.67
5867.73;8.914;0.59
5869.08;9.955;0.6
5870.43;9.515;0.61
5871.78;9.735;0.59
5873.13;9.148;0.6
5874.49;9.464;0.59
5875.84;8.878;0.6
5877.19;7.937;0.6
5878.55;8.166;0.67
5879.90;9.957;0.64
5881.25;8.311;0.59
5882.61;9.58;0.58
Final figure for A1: 8.819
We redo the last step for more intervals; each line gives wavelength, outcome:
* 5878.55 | 8.166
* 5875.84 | 8.878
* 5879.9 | 9.957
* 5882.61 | 9.58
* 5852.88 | 9.781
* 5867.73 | 8.914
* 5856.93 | 8.717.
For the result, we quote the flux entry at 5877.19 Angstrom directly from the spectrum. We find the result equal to 7.937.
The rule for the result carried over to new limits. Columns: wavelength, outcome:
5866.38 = 8.126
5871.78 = 9.735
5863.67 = 8.822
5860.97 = 7.895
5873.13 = 9.148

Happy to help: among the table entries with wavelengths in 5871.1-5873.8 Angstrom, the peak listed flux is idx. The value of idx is 9.735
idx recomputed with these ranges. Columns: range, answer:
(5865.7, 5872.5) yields 9.955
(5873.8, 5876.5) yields 9.464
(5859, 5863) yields 8.271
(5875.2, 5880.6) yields 9.957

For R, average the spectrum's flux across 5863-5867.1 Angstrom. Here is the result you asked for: 8.25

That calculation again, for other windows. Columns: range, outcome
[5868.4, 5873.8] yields 9.6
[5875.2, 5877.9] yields 8.39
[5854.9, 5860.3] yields 8.56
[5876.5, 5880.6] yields 8.69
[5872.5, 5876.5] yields 9.15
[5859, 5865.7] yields 8.21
